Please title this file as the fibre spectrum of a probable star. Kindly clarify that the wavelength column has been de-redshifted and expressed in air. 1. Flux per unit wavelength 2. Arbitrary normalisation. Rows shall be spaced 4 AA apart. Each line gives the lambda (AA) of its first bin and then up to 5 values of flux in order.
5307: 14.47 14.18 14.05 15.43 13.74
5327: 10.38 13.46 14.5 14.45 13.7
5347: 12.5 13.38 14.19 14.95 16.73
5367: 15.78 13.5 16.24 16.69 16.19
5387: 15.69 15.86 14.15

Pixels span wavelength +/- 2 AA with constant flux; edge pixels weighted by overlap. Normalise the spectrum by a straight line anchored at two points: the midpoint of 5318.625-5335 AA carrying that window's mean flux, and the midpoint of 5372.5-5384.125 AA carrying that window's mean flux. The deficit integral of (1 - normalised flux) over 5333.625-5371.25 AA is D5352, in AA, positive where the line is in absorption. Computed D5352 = 0.79 AA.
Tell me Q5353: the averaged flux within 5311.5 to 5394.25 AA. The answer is 14.6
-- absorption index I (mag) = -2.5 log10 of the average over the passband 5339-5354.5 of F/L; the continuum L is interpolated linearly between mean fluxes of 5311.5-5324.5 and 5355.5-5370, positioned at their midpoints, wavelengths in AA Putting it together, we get 0.13 mag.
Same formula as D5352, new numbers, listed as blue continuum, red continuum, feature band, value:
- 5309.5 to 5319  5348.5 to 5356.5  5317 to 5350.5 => 1.2 AA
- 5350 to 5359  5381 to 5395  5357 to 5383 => -1.5 AA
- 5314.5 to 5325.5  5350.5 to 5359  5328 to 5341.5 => 0.4 AA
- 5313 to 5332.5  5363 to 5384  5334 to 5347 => 0.3 AA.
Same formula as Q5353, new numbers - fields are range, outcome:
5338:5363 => 14.1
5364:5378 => 15.4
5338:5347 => 13.7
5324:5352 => 13.2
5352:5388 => 15.5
